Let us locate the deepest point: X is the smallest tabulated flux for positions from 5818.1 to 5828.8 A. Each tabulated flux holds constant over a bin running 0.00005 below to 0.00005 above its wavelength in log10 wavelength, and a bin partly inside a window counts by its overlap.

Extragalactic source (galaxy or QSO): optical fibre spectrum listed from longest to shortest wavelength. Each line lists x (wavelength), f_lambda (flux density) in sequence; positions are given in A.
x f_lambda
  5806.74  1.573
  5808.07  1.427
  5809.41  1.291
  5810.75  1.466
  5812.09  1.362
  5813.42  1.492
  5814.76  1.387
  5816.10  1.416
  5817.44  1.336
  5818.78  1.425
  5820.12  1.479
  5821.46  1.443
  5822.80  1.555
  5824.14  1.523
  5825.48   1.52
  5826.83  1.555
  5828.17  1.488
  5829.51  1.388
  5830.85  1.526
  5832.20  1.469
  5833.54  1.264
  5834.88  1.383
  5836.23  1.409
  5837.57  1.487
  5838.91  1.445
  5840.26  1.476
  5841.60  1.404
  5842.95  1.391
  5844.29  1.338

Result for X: 1.425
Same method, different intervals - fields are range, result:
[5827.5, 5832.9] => 1.388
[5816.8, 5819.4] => 1.336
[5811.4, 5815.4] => 1.362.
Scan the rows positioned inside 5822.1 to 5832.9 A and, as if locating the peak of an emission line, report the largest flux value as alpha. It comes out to 1.555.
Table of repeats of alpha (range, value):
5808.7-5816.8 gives 1.492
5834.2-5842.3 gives 1.487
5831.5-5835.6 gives 1.469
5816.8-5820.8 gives 1.479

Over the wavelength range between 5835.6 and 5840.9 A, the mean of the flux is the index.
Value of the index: 1.46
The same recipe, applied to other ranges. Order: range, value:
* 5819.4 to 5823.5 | 1.49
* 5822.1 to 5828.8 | 1.53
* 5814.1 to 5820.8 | 1.41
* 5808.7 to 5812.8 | 1.38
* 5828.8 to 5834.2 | 1.41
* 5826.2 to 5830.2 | 1.48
